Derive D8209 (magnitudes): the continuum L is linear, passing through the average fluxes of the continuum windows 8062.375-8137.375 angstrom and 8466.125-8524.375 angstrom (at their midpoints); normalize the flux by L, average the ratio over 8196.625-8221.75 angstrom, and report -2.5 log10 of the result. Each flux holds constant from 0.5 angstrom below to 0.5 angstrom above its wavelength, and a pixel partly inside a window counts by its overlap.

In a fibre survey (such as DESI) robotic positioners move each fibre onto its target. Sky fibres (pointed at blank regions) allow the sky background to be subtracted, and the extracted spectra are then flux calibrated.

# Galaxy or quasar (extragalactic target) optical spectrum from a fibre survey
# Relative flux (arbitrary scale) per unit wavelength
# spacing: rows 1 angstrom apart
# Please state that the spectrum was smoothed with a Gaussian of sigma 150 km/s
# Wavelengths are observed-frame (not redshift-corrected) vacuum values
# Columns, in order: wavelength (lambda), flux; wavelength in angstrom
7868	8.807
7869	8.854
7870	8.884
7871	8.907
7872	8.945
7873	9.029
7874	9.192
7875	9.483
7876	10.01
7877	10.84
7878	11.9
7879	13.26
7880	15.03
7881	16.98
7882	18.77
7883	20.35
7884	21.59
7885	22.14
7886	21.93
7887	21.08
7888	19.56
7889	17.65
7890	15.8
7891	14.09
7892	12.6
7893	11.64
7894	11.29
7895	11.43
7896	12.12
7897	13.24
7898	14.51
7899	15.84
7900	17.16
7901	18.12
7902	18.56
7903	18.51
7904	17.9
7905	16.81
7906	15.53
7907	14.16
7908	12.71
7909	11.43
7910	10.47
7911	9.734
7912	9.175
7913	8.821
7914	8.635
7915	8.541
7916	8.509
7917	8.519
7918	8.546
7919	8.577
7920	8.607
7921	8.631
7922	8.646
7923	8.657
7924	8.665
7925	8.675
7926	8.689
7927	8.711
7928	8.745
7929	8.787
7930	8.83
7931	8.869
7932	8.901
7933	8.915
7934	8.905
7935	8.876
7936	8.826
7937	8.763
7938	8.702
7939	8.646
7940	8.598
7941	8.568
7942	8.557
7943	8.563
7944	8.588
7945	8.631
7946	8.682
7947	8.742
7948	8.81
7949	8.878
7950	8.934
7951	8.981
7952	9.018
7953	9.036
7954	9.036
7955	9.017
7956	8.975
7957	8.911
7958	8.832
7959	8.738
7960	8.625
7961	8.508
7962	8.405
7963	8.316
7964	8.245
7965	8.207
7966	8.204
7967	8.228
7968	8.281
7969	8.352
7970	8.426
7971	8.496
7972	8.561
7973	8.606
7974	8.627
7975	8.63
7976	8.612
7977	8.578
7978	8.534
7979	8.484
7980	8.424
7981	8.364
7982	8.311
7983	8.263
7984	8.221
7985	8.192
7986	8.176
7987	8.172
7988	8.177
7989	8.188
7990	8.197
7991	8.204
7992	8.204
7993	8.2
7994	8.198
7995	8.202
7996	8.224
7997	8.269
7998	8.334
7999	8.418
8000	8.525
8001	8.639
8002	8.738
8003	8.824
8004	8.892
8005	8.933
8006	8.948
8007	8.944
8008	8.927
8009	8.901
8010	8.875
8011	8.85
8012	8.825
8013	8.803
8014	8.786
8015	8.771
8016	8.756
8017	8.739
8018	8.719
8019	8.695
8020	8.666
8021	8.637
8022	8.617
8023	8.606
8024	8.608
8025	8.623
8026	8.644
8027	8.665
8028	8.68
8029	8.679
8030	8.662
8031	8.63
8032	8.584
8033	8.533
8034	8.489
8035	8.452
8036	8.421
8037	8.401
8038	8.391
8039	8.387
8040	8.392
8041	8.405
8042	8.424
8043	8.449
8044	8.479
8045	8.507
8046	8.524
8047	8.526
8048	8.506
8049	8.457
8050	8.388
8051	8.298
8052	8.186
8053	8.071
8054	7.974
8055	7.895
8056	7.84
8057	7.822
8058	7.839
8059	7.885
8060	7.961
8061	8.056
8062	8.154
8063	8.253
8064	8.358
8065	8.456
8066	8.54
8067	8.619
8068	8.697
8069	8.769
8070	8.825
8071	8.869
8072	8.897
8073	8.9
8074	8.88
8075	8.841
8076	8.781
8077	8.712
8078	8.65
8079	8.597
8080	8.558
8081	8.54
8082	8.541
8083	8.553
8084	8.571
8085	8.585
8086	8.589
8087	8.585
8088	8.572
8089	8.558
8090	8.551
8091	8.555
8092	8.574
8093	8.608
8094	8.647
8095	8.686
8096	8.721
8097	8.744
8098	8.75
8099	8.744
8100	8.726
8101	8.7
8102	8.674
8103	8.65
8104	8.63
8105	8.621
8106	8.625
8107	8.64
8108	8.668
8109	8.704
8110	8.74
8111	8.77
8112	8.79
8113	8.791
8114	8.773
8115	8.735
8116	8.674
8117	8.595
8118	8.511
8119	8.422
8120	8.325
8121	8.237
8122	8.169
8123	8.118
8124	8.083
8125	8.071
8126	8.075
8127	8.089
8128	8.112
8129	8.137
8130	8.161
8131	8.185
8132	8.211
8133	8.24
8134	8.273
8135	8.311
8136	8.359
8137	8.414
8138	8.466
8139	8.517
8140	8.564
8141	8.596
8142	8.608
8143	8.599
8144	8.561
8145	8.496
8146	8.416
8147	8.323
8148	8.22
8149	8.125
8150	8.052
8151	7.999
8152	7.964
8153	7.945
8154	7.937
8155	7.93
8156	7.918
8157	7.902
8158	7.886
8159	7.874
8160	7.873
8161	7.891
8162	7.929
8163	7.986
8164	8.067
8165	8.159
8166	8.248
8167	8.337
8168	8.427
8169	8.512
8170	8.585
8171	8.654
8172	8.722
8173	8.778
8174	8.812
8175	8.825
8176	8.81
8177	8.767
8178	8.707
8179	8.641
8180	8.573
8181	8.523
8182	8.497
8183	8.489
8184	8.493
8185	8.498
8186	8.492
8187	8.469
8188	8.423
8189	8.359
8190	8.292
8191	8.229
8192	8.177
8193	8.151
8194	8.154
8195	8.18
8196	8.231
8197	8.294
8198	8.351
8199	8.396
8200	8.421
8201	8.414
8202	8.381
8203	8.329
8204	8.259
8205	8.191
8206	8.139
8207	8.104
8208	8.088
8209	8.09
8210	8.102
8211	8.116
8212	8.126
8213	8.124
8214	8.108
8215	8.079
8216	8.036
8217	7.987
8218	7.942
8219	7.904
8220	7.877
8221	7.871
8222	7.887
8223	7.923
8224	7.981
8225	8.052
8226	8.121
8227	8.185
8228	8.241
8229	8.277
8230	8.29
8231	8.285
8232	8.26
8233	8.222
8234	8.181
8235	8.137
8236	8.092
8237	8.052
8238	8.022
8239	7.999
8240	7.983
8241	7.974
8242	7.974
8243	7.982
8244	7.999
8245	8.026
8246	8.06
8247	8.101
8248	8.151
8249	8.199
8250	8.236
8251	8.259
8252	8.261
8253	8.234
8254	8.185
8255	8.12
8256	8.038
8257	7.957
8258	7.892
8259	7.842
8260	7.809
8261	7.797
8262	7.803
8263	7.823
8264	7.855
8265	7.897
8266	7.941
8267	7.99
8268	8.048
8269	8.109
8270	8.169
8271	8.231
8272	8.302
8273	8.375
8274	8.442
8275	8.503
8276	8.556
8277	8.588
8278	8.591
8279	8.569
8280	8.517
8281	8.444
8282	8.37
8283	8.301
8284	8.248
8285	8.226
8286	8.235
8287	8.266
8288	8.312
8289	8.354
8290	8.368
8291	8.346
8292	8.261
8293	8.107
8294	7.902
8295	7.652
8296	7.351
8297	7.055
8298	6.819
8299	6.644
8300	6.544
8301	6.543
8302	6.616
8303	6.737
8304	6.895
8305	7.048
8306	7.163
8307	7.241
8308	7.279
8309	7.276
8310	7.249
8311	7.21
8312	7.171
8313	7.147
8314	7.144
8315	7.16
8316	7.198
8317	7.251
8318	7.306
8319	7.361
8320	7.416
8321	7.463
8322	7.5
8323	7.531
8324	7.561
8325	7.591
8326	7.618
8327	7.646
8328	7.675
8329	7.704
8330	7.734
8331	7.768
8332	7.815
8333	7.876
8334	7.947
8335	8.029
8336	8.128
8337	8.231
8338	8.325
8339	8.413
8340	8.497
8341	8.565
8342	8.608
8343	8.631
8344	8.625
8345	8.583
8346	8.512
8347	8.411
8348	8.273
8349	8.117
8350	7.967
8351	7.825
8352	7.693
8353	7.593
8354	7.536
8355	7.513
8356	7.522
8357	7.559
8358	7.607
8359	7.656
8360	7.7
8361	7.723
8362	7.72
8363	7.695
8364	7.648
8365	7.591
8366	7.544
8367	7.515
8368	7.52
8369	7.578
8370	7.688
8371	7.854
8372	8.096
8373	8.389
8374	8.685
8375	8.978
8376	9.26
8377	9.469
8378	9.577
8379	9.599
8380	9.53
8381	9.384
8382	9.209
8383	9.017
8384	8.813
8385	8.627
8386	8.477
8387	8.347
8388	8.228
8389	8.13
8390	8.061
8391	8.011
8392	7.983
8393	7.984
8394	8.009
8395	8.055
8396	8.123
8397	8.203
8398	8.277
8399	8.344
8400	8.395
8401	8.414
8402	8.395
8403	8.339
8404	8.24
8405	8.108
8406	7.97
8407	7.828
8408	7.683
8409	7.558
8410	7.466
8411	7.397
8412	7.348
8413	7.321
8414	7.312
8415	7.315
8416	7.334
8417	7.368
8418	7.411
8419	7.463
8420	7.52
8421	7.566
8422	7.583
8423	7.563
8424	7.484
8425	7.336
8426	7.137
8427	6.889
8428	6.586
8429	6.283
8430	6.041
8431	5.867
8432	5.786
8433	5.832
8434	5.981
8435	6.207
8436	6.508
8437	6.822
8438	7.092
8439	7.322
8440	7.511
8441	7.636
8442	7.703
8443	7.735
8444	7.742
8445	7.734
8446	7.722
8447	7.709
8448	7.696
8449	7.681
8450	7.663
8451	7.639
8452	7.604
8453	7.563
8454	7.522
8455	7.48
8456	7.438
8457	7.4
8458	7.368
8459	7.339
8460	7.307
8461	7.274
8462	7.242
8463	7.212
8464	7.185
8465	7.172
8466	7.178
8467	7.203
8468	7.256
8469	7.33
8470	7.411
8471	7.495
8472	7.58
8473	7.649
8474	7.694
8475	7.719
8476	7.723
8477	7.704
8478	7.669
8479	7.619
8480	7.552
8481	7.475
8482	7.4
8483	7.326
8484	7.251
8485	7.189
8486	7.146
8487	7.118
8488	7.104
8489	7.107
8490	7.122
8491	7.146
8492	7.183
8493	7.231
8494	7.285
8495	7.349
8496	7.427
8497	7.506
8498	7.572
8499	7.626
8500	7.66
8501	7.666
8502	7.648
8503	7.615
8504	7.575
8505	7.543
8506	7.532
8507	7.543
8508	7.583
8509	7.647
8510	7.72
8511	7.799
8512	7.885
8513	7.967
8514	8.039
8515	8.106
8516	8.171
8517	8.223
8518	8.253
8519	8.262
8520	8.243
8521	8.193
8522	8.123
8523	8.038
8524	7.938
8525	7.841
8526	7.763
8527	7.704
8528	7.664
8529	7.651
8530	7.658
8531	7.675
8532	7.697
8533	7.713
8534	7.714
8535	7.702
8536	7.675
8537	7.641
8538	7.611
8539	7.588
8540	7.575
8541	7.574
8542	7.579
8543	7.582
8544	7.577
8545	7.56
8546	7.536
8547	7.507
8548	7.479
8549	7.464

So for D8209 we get 0.02 mag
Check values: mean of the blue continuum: 8.54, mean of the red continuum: 7.6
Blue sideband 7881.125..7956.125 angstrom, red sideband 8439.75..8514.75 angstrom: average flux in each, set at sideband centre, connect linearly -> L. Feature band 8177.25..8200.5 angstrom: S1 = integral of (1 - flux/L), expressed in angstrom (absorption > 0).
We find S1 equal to 3.0 angstrom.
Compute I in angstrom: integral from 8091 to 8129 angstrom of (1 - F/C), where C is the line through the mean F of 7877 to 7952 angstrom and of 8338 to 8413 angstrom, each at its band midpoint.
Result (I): 6.6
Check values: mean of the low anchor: 11.9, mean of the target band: 8.54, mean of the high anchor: 8.18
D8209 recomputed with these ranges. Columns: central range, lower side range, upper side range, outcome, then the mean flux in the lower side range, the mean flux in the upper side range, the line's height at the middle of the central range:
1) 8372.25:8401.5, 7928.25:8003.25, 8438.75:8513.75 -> -0.124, 8.56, 7.49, 7.67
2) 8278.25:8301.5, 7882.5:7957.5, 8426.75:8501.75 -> 0.096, 11.5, 7.27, 8.62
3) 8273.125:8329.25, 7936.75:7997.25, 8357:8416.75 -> 0.077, 8.51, 8.13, 8.21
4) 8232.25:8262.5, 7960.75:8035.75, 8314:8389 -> 0.019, 8.52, 8.06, 8.2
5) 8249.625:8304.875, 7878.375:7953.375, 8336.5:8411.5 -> 0.132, 11.9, 8.2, 8.97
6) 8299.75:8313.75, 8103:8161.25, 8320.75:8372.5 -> 0.137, 8.33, 7.88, 7.96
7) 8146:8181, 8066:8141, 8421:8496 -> 0.007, 8.55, 7.26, 8.33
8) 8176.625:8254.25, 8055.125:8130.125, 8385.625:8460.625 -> -0.008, 8.51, 7.51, 8.14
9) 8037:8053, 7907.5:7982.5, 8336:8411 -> 0.030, 8.78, 8.2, 8.65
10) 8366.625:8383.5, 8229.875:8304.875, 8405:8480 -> -0.148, 7.99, 7.31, 7.57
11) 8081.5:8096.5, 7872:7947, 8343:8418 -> 0.215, 11.9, 8.1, 10.5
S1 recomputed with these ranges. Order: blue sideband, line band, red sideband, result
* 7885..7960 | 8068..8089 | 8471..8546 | 3.0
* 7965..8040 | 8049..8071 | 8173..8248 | 0.5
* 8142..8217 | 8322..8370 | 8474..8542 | 0.4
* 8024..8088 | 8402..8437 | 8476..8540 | 2.8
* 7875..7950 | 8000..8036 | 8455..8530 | 7.8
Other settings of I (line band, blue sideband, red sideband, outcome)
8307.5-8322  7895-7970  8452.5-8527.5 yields 1.8 angstrom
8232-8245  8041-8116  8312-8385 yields 0.3 angstrom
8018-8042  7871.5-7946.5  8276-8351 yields 4.8 angstrom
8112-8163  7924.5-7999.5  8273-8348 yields -0.5 angstrom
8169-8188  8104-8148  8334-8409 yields -0.5 angstrom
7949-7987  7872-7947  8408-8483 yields 9.6 angstrom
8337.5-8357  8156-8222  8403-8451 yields -1.4 angstrom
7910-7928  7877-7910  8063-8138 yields 7.5 angstrom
